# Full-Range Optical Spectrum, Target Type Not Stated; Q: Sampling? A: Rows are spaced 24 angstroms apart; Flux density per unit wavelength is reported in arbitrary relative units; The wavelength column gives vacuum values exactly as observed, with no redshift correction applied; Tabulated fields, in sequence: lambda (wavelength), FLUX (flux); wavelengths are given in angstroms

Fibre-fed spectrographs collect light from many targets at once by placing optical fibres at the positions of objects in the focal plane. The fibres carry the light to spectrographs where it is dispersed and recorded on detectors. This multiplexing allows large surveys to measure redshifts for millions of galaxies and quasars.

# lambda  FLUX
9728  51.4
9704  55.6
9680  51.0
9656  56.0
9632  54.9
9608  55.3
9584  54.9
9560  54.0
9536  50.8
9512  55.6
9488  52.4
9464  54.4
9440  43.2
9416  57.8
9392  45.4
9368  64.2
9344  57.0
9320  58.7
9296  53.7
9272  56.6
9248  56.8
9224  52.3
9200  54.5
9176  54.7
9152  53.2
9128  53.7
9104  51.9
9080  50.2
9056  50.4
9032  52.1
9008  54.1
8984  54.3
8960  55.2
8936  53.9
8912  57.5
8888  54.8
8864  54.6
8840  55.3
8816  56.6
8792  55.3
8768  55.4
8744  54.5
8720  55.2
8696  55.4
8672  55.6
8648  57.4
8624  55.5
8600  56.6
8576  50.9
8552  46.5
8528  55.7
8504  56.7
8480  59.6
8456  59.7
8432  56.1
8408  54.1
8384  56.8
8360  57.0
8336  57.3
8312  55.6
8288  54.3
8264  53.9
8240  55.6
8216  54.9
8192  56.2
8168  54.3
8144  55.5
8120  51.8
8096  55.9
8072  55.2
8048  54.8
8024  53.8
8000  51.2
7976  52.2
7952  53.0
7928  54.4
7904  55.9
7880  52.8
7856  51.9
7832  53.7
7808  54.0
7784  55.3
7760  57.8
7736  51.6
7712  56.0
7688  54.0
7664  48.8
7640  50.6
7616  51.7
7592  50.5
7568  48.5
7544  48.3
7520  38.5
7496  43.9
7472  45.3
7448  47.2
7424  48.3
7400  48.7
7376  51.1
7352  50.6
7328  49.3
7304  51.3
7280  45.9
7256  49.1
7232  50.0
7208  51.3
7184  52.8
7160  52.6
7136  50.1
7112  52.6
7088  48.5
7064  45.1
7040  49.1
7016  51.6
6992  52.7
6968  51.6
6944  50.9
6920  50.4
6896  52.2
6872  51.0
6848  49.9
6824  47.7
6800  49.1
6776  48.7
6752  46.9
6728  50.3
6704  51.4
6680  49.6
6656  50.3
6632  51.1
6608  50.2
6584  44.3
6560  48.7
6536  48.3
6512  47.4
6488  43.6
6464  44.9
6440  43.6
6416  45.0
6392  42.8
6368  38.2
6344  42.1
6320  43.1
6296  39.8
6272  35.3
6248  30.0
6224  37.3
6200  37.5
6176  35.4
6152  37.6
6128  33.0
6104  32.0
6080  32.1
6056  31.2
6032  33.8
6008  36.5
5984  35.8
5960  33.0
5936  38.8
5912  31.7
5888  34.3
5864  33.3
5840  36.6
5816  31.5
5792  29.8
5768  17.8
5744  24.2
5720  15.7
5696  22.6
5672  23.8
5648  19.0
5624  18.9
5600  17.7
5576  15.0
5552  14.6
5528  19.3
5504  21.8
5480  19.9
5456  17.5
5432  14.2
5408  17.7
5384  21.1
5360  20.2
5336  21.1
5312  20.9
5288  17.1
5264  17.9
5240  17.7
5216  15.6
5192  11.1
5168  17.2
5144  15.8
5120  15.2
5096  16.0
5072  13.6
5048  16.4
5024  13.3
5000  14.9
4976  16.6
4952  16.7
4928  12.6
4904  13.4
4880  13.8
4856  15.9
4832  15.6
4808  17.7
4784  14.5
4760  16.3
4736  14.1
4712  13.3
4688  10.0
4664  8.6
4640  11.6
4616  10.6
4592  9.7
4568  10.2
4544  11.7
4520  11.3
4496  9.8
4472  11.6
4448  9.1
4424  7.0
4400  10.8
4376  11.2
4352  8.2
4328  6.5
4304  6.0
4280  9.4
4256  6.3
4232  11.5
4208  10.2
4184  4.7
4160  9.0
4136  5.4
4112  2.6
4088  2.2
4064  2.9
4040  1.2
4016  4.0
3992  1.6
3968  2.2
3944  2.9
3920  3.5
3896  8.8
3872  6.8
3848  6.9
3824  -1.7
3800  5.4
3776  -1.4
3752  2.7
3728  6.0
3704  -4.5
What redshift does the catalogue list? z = 0.45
